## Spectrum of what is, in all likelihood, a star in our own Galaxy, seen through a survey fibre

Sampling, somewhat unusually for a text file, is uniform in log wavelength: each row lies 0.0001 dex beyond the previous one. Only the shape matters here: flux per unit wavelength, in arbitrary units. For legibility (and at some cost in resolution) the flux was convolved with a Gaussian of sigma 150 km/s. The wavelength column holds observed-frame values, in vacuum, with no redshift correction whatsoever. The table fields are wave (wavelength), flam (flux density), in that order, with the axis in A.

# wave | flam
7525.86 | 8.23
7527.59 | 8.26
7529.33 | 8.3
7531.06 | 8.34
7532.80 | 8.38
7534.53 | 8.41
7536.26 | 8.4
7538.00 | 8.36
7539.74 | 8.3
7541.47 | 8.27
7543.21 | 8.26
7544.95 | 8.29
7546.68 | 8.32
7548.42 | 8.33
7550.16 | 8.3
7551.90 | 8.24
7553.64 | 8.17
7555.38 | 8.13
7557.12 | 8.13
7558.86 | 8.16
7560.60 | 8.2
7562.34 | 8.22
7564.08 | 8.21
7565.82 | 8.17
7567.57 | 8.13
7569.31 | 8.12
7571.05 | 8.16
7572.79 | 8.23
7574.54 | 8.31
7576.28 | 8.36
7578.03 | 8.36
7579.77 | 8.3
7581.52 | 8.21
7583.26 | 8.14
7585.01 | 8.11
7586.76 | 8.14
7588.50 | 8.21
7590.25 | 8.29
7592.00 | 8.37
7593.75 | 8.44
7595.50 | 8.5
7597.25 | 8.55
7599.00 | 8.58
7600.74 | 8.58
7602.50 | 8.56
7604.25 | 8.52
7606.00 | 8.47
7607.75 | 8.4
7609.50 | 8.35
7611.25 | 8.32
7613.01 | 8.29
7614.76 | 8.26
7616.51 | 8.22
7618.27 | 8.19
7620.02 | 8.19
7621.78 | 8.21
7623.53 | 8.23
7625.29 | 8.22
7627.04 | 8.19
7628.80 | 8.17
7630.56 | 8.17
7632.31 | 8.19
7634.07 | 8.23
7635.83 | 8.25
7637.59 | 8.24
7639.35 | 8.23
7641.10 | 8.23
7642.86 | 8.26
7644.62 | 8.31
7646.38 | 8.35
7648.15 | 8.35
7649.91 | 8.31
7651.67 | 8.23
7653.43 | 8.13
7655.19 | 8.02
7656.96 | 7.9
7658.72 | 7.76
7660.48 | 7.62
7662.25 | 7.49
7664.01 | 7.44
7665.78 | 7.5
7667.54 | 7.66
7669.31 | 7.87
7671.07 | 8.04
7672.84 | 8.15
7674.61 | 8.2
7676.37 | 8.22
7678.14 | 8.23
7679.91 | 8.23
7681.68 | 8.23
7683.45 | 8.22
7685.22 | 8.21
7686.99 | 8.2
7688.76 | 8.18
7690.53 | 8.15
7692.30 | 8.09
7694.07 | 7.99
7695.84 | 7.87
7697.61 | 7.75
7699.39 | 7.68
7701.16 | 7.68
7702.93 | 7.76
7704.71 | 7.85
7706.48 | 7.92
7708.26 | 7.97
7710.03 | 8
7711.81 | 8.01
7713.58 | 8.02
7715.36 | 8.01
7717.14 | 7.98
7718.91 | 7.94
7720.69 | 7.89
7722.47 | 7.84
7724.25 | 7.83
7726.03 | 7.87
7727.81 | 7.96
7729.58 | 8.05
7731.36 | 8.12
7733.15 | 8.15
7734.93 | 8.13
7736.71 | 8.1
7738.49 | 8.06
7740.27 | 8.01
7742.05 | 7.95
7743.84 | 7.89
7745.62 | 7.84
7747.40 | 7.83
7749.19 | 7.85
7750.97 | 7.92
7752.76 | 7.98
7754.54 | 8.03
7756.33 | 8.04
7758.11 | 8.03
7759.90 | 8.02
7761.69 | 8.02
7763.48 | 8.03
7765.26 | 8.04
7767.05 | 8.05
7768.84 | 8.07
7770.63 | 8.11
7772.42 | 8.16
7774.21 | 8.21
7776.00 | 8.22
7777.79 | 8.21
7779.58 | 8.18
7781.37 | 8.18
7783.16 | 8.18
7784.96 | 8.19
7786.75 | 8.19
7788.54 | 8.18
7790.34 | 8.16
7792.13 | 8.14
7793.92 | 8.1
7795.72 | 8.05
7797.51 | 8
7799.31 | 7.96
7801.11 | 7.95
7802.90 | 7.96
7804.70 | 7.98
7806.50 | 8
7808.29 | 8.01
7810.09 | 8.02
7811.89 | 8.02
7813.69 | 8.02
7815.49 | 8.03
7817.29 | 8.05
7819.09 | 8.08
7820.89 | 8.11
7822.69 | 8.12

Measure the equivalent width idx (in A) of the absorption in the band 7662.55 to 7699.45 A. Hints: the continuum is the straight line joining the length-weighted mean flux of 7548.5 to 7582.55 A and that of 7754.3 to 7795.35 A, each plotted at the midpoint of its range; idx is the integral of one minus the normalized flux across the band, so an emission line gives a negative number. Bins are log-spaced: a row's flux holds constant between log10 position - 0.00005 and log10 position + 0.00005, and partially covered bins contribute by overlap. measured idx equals 0.7 A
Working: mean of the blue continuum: 8.22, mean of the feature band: 8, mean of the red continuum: 8.12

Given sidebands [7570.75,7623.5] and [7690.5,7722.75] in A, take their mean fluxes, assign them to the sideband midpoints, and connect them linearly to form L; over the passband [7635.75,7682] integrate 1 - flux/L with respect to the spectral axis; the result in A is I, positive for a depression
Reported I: 0.3 A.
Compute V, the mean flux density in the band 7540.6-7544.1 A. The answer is 8.27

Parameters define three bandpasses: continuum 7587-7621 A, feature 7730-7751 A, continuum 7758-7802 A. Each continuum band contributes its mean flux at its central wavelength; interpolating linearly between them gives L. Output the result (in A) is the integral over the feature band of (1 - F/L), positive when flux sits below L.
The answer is 0.45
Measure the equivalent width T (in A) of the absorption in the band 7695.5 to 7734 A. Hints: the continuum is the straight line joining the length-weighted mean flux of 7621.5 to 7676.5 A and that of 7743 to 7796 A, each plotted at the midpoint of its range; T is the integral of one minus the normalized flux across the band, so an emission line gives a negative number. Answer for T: 0.7 A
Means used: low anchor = 8.07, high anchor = 8.07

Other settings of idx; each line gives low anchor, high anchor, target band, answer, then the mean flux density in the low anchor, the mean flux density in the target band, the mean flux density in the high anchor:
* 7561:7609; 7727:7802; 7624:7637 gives 0.08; 8.32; 8.2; 8.06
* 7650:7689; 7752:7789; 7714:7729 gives 0.25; 7.99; 7.92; 8.11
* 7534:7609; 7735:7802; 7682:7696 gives 0.04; 8.3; 8.13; 8.06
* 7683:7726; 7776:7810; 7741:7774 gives 0.17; 7.96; 8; 8.09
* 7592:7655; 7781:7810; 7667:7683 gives 0.26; 8.31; 8.1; 8.07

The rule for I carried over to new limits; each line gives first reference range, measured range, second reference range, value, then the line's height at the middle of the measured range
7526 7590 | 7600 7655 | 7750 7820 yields -0.6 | 8.19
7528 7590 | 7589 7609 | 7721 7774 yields -0.7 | 8.2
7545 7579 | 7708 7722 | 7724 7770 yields 0.1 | 8.04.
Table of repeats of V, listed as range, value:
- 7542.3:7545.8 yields 8.26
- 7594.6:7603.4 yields 8.55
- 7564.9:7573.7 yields 8.16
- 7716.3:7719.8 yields 7.97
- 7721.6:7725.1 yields 7.83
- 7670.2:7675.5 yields 8.13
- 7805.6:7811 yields 8.01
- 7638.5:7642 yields 8.25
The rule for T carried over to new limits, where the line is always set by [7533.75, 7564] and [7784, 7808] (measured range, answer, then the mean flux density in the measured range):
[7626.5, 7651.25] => -0.2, 8.25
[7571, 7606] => -0.5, 8.35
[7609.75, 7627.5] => -0.1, 8.24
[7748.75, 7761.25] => 0.2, 7.99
